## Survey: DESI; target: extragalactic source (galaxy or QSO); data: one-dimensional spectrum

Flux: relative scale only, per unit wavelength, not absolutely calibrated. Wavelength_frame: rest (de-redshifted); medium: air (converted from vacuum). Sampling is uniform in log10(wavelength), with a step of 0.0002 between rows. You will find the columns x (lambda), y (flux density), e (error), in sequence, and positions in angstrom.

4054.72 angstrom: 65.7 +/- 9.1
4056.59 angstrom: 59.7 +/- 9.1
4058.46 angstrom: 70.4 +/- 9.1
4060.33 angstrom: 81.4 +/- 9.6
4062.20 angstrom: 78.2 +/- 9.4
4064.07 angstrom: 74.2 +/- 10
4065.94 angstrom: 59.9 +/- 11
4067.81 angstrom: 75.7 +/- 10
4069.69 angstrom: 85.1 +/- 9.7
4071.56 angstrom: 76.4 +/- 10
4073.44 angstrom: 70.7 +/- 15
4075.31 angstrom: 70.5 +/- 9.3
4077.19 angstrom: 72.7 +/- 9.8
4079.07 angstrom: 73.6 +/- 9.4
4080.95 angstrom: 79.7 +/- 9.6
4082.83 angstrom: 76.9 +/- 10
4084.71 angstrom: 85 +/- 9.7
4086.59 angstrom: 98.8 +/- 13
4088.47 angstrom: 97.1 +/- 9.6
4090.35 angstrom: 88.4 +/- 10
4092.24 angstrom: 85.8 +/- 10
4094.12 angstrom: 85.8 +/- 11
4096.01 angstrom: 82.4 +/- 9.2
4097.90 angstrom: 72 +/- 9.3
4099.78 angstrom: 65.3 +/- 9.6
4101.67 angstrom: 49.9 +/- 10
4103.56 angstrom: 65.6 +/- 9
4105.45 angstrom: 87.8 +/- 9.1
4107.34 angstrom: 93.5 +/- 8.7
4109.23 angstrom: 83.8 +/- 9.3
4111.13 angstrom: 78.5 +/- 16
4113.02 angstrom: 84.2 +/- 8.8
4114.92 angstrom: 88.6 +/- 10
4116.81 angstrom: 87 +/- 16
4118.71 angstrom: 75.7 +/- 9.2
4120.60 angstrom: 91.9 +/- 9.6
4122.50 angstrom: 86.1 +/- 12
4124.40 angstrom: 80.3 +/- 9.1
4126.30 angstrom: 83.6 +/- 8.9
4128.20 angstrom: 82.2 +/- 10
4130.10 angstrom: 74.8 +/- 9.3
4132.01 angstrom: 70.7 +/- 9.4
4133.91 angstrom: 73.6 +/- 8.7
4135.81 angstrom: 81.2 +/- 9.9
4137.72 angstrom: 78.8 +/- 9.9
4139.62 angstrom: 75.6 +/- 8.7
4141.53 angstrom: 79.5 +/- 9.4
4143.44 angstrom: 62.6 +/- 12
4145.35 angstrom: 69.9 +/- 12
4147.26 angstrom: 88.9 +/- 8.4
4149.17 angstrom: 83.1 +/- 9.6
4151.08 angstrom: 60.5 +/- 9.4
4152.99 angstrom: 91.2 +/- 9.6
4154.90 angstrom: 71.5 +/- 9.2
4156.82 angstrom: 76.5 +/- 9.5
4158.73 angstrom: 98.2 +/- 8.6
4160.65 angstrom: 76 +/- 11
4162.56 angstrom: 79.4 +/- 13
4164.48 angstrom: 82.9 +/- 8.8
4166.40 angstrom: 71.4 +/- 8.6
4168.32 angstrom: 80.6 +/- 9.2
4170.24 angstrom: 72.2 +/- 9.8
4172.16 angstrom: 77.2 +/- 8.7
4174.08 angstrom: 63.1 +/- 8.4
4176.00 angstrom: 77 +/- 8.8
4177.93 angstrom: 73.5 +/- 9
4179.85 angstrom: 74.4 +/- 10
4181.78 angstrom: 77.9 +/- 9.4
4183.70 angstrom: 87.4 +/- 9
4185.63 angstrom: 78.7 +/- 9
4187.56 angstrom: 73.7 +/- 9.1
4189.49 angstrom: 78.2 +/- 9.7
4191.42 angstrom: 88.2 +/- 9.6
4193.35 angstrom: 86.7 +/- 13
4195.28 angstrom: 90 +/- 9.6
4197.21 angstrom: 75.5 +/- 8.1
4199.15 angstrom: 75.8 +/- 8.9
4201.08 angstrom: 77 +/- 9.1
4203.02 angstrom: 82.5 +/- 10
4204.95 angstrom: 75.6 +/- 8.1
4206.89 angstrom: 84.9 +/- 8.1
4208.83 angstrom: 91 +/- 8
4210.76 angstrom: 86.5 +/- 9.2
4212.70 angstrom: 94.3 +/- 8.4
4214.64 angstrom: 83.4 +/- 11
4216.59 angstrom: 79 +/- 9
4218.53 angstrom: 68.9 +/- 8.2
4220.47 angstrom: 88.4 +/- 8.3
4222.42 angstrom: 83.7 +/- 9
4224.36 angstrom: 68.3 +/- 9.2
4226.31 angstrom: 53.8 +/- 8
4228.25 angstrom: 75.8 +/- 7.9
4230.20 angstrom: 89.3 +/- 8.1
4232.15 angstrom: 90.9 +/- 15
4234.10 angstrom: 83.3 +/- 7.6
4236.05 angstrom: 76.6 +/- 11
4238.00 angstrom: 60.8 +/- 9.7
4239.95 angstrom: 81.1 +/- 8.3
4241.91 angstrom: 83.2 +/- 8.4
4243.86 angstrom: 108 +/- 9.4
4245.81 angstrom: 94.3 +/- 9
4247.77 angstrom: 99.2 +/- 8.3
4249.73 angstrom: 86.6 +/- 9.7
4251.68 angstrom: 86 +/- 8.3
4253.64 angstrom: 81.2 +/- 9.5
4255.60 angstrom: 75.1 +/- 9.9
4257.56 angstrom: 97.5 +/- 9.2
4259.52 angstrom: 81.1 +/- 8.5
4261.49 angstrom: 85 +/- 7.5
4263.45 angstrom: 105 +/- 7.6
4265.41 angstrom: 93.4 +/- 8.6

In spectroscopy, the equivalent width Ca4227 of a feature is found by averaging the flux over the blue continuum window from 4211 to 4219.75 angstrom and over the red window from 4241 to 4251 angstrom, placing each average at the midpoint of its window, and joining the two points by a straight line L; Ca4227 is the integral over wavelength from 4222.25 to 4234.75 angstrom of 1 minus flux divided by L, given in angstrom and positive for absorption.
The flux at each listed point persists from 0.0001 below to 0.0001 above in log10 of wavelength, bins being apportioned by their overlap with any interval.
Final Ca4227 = 1.4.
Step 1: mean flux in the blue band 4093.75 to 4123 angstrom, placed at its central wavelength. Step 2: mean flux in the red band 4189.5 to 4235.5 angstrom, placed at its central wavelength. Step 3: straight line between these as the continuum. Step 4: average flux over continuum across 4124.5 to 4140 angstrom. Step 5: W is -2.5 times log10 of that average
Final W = 0.03 mag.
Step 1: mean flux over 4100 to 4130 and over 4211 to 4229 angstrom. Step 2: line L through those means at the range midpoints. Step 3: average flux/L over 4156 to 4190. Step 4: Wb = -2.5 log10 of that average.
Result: 0.02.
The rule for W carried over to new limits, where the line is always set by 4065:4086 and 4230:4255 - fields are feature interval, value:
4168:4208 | 0.05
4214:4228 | 0.13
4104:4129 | -0.09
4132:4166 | 0.03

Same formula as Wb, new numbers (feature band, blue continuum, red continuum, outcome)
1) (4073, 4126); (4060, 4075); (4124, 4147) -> -0.07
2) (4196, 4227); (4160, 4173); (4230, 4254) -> 0.04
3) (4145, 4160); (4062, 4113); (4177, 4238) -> -0.01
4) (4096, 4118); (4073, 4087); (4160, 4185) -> -0.01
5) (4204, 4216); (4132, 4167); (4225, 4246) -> -0.08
